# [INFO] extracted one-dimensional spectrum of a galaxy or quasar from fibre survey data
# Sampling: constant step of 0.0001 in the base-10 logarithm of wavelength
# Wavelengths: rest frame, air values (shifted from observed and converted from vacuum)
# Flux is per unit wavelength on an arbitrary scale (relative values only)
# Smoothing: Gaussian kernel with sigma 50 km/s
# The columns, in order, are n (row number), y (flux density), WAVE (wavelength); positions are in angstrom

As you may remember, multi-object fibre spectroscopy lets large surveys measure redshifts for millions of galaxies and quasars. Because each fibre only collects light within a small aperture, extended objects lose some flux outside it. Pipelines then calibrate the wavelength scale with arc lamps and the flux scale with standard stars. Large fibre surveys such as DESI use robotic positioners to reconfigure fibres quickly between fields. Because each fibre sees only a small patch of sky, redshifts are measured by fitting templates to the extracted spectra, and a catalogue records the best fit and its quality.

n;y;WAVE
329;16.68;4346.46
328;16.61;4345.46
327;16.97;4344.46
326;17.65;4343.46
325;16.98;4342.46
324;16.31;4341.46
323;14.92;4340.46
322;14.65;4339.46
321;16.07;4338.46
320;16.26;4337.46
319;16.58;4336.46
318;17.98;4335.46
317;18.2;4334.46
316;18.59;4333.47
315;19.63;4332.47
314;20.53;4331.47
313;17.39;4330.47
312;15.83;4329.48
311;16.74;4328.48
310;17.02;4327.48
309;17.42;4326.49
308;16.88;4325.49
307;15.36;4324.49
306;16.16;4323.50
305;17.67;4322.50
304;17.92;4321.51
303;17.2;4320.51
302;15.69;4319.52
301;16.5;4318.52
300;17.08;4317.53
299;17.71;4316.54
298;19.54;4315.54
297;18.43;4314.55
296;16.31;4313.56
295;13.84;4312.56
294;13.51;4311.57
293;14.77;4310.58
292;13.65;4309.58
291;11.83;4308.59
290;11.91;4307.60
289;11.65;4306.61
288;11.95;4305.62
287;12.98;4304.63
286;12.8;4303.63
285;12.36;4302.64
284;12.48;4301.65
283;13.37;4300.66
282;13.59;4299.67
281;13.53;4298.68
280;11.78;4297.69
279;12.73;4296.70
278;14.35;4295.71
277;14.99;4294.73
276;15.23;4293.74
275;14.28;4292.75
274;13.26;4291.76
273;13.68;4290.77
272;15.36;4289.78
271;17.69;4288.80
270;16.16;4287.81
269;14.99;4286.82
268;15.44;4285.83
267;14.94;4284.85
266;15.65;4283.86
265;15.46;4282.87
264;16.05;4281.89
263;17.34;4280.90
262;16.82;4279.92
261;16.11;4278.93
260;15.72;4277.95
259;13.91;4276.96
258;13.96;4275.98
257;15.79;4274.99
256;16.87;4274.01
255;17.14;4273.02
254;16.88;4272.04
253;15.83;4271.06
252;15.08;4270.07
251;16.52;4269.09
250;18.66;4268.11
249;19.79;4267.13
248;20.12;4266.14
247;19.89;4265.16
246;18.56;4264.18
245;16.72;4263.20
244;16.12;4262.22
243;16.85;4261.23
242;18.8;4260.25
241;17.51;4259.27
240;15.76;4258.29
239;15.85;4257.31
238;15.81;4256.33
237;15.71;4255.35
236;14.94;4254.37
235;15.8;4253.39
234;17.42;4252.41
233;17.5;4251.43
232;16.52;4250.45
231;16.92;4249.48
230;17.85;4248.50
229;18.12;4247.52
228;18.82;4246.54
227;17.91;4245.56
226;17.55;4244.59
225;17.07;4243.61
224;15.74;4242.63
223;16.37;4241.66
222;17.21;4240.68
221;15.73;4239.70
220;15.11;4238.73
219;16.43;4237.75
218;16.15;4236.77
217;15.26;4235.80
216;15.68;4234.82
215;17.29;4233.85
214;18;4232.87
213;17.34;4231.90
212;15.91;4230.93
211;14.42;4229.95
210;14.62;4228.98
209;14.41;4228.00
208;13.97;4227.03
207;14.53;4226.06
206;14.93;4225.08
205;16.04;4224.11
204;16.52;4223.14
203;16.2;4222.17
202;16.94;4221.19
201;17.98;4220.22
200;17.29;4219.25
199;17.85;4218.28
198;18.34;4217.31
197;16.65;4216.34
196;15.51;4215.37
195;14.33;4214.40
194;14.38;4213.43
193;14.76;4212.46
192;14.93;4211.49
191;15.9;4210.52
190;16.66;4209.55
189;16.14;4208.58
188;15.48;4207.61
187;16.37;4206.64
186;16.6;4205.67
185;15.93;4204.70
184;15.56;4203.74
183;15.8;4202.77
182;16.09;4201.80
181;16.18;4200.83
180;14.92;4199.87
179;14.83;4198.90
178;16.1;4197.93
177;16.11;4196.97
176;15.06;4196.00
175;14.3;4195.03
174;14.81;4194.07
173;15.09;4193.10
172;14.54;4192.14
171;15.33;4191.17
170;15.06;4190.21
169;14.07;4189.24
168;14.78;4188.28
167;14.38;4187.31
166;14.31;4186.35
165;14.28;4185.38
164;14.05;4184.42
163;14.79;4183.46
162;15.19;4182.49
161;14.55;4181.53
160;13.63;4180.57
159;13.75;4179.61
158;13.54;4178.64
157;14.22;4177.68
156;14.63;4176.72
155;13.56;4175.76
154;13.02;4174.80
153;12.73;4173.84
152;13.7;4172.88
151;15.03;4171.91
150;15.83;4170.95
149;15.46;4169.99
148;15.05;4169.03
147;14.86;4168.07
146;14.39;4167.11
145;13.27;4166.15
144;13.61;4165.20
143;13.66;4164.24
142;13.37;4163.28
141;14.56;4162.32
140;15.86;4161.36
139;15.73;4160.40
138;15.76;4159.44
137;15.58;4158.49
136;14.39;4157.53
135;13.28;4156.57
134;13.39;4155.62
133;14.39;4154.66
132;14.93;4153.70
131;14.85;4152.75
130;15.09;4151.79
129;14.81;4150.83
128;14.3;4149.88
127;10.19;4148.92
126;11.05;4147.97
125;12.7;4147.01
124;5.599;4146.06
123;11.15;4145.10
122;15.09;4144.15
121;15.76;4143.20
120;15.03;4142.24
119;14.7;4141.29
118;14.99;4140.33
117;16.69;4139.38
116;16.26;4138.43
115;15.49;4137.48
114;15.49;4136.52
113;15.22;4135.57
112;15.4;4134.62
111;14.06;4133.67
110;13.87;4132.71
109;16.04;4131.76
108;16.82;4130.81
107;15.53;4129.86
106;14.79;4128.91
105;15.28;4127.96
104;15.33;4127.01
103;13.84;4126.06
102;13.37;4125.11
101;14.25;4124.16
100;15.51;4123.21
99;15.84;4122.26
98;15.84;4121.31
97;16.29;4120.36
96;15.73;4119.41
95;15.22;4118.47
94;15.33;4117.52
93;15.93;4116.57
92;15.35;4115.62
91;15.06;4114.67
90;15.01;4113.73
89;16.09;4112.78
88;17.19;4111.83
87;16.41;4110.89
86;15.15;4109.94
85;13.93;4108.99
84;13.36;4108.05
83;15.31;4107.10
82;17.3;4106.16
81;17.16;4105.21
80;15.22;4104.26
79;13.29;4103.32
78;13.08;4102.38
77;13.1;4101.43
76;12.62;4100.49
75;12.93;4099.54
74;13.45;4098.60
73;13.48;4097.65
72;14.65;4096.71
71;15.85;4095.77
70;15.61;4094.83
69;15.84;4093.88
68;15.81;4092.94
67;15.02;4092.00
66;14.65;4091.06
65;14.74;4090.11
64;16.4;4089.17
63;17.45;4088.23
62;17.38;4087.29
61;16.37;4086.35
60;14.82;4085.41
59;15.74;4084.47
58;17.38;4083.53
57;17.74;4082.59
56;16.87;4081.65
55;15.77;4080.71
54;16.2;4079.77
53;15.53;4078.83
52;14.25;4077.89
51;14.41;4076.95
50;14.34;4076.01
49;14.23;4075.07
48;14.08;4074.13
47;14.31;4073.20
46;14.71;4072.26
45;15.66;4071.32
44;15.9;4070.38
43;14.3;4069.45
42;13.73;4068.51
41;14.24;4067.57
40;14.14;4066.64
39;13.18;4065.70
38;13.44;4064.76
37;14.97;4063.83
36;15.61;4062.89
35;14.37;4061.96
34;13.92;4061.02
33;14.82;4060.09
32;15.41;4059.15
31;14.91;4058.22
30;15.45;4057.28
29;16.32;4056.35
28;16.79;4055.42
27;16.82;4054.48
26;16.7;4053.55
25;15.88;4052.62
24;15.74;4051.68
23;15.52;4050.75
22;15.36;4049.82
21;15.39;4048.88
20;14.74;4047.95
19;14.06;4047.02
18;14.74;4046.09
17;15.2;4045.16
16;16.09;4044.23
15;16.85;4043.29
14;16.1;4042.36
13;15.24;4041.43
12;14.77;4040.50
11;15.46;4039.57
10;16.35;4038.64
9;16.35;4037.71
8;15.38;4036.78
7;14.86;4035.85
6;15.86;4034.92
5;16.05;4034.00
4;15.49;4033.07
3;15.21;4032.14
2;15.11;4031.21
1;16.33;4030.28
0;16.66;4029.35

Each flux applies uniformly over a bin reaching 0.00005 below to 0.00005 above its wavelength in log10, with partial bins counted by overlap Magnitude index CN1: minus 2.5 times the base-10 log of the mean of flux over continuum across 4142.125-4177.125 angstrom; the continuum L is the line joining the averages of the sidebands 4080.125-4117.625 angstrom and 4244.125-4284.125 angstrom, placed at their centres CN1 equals 0.14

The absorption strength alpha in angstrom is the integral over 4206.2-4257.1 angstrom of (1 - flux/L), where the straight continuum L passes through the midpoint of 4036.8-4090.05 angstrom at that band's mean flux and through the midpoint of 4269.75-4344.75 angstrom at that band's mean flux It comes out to -2.34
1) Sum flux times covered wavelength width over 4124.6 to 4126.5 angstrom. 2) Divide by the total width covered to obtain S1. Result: 13.6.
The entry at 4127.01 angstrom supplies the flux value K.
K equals 15.33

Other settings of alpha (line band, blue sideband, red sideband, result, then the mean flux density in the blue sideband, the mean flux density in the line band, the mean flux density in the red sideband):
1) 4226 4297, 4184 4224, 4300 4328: -4.1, 15.6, 16.3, 15.1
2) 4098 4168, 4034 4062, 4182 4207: 3.3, 15.5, 14.6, 15.2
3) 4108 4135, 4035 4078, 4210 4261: 0.5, 15.1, 15.3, 16.3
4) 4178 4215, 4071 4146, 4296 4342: 0.6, 15.1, 15.1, 15.5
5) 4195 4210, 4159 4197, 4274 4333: -1.2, 14.5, 15.8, 15.3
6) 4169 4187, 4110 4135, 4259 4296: 1.6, 15.4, 14.3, 16.3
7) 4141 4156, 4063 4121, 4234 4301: 2.1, 15.1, 13.3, 16.1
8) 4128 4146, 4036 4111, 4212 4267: 0.9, 15.2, 14.9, 16.6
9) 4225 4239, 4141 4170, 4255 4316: -0.8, 13.9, 15.6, 15.4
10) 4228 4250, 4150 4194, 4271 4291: -1.8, 14.5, 16.6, 15.8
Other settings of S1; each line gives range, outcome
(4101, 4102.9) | 13.1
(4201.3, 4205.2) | 15.8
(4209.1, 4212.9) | 15.6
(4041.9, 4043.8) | 16.4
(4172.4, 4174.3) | 13.2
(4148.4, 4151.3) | 13.1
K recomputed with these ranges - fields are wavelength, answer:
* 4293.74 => 15.23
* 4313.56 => 16.31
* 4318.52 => 16.5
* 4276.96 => 13.91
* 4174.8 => 13.02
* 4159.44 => 15.76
